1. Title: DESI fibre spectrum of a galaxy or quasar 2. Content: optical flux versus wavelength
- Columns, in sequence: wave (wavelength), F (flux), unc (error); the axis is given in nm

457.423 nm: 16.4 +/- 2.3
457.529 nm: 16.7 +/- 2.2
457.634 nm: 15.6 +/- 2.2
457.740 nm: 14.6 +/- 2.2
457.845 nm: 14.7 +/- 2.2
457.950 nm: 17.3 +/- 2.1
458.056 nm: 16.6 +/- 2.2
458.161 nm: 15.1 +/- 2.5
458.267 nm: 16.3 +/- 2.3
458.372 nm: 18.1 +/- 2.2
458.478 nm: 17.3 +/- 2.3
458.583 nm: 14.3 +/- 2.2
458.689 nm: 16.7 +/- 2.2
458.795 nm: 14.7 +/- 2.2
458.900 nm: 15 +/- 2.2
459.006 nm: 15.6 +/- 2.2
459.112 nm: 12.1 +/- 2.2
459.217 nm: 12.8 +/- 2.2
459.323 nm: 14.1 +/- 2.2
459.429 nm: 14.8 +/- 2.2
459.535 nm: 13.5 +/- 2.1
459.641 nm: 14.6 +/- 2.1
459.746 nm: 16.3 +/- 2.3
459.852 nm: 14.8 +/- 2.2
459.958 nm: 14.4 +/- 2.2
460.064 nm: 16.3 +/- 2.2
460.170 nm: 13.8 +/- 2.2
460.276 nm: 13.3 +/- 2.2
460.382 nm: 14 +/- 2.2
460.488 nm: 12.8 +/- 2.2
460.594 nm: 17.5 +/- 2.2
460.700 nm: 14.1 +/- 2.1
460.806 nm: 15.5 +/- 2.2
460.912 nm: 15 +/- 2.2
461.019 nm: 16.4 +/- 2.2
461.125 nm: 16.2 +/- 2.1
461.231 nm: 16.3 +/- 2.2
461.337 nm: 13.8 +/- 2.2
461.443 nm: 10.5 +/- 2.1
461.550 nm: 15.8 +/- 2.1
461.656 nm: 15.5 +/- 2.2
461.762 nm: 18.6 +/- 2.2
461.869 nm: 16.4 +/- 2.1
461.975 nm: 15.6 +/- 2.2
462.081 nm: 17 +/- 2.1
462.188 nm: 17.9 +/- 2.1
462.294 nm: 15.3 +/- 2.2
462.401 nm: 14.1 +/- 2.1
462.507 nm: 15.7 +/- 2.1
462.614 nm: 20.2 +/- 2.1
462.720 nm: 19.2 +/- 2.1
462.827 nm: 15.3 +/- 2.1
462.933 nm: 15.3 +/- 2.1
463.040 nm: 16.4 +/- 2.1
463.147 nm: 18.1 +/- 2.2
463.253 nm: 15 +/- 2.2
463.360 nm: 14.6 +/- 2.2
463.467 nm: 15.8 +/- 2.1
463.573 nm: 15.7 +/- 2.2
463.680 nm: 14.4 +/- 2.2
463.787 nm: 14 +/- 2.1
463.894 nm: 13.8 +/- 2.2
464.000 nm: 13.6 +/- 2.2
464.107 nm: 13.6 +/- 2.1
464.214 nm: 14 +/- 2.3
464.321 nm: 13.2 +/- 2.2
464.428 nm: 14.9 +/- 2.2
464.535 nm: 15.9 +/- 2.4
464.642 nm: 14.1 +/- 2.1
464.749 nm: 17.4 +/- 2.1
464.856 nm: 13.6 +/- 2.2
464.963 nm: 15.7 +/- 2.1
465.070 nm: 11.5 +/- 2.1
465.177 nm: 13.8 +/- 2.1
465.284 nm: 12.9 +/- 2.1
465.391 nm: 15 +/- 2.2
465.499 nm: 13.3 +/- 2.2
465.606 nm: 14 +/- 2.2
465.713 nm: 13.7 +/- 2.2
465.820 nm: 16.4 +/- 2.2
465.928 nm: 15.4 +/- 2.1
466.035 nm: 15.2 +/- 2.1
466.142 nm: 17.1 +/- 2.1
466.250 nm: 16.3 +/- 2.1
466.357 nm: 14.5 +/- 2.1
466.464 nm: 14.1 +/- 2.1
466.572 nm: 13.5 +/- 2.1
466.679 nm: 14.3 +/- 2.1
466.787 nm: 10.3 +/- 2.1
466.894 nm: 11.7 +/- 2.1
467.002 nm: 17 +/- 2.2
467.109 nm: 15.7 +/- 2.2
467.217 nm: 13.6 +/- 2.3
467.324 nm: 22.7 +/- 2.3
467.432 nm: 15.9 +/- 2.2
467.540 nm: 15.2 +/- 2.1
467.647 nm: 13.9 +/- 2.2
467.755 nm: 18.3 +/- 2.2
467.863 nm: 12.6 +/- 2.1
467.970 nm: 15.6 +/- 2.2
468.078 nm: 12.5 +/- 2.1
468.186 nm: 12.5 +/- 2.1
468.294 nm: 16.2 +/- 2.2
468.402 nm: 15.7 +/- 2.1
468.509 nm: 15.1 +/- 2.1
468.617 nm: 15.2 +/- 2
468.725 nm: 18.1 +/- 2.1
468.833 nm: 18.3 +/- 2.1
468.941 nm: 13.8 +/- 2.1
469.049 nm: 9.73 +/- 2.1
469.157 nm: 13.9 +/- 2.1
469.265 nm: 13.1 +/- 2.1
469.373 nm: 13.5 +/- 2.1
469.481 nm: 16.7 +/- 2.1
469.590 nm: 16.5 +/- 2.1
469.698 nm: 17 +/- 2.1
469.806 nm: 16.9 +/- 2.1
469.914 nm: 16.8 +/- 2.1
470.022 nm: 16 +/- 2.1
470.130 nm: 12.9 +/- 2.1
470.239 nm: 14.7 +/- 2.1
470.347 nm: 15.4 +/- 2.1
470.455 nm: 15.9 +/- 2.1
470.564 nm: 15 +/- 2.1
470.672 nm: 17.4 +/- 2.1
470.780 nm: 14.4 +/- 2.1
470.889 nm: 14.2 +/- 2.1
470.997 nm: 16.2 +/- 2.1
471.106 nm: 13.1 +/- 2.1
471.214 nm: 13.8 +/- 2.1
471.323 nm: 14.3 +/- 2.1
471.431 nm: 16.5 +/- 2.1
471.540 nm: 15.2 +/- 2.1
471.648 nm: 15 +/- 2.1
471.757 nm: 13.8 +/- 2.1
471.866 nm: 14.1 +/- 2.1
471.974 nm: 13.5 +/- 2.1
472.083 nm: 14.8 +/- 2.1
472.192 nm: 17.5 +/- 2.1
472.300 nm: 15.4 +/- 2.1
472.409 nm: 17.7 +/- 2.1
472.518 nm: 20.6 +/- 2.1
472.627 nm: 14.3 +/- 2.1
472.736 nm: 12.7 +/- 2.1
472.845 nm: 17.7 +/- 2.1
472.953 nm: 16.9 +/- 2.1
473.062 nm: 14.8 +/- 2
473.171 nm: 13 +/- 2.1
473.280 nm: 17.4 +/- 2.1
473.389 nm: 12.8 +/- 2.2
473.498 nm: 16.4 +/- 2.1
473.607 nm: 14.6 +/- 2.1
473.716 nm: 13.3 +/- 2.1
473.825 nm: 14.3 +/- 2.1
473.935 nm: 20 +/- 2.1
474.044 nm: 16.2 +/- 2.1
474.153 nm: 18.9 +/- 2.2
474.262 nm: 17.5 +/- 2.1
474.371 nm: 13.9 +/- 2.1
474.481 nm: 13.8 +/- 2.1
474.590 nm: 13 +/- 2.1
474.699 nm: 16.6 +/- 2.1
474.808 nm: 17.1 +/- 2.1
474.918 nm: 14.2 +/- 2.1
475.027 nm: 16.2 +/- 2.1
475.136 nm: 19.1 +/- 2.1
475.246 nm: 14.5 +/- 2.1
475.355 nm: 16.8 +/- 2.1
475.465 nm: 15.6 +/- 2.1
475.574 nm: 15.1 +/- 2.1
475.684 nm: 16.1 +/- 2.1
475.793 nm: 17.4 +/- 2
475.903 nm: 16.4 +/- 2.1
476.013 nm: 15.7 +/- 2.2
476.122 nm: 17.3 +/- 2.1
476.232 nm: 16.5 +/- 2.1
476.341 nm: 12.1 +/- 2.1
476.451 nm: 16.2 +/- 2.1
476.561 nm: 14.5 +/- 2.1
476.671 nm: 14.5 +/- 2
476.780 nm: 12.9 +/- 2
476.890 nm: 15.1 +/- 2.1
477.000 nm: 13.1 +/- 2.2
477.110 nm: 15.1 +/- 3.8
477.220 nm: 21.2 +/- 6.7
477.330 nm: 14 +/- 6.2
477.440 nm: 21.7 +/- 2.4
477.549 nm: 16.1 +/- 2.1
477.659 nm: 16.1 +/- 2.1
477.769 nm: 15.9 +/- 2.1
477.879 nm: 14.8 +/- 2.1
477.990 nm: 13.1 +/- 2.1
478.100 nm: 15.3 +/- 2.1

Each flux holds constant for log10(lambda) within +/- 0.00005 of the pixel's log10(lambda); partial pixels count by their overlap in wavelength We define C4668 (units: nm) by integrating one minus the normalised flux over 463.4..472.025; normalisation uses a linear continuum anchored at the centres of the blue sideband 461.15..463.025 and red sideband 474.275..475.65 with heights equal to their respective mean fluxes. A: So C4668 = 0.546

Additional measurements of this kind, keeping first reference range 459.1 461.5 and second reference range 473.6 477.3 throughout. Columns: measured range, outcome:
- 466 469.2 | 0.03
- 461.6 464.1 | -0.21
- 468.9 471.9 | 0.09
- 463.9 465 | 0.02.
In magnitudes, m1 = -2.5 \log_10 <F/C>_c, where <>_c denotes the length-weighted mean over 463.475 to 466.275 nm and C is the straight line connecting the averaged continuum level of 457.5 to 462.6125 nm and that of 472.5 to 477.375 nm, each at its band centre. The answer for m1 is 0.06 mag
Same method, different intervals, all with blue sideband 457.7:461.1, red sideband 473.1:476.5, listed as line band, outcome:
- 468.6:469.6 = 0.05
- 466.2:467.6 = 0.03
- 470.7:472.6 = 0.02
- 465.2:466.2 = 0.04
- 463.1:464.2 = 0.03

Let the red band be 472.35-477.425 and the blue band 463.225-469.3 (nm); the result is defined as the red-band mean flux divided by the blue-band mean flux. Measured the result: 1.07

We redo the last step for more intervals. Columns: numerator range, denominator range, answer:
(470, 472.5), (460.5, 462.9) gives 0.95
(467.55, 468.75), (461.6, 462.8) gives 0.89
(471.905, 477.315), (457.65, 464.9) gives 1.03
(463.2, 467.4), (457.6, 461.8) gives 0.97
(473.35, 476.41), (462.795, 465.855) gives 1.08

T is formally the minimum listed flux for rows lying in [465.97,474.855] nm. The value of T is 9.73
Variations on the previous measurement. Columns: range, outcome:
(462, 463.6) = 14.1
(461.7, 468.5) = 10.3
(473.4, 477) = 12.1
